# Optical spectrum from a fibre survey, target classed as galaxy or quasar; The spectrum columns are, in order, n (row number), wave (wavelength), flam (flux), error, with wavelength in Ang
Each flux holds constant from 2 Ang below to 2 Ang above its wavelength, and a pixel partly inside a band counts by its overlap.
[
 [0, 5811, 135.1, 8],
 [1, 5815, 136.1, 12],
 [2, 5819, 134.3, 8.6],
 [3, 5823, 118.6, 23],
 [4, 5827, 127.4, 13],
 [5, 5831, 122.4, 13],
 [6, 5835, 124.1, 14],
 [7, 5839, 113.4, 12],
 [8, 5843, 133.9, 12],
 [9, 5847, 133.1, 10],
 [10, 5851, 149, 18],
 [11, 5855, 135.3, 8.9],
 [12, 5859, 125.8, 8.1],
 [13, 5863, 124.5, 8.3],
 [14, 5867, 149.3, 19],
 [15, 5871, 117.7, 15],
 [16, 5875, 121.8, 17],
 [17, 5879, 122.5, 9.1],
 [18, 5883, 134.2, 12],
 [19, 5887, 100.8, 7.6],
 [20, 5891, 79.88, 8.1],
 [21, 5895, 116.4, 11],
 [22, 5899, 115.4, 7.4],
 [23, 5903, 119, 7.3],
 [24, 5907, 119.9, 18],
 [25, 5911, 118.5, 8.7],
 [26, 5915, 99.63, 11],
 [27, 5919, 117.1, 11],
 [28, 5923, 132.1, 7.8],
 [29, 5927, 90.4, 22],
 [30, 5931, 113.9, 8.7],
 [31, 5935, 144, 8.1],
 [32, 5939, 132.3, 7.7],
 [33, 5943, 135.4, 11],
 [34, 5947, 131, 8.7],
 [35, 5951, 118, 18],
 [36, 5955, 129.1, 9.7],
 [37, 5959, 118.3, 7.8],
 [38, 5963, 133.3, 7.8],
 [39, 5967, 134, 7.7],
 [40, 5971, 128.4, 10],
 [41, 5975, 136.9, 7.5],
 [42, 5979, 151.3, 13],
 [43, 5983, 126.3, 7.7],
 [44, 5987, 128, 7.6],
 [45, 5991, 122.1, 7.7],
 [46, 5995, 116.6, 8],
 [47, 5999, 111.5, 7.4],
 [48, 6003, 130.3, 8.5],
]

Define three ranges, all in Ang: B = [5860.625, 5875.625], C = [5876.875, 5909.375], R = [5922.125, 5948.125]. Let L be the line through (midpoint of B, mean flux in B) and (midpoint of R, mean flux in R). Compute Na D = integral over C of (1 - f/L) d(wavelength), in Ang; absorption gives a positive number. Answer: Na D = 3.5 Ang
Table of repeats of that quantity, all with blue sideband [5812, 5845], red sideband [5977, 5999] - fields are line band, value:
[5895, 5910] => 1.1 Ang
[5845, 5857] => -1.2 Ang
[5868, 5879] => 0.3 Ang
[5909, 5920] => 1.4 Ang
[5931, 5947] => -0.8 Ang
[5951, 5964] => 0.2 Ang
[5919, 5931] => 1.4 Ang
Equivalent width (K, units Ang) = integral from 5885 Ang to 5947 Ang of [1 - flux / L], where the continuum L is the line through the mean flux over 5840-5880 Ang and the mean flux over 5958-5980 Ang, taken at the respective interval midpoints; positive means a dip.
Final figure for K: 7.6 Ang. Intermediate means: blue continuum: 131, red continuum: 134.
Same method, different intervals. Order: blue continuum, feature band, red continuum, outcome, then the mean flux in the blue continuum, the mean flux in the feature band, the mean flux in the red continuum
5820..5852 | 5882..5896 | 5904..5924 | 1.7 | 127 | 105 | 117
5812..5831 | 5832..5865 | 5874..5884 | -0.6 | 129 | 130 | 126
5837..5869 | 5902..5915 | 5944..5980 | 1.5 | 133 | 116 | 131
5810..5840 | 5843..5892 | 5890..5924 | -2.4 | 127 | 126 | 114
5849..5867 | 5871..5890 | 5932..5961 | 2.3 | 135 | 117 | 129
